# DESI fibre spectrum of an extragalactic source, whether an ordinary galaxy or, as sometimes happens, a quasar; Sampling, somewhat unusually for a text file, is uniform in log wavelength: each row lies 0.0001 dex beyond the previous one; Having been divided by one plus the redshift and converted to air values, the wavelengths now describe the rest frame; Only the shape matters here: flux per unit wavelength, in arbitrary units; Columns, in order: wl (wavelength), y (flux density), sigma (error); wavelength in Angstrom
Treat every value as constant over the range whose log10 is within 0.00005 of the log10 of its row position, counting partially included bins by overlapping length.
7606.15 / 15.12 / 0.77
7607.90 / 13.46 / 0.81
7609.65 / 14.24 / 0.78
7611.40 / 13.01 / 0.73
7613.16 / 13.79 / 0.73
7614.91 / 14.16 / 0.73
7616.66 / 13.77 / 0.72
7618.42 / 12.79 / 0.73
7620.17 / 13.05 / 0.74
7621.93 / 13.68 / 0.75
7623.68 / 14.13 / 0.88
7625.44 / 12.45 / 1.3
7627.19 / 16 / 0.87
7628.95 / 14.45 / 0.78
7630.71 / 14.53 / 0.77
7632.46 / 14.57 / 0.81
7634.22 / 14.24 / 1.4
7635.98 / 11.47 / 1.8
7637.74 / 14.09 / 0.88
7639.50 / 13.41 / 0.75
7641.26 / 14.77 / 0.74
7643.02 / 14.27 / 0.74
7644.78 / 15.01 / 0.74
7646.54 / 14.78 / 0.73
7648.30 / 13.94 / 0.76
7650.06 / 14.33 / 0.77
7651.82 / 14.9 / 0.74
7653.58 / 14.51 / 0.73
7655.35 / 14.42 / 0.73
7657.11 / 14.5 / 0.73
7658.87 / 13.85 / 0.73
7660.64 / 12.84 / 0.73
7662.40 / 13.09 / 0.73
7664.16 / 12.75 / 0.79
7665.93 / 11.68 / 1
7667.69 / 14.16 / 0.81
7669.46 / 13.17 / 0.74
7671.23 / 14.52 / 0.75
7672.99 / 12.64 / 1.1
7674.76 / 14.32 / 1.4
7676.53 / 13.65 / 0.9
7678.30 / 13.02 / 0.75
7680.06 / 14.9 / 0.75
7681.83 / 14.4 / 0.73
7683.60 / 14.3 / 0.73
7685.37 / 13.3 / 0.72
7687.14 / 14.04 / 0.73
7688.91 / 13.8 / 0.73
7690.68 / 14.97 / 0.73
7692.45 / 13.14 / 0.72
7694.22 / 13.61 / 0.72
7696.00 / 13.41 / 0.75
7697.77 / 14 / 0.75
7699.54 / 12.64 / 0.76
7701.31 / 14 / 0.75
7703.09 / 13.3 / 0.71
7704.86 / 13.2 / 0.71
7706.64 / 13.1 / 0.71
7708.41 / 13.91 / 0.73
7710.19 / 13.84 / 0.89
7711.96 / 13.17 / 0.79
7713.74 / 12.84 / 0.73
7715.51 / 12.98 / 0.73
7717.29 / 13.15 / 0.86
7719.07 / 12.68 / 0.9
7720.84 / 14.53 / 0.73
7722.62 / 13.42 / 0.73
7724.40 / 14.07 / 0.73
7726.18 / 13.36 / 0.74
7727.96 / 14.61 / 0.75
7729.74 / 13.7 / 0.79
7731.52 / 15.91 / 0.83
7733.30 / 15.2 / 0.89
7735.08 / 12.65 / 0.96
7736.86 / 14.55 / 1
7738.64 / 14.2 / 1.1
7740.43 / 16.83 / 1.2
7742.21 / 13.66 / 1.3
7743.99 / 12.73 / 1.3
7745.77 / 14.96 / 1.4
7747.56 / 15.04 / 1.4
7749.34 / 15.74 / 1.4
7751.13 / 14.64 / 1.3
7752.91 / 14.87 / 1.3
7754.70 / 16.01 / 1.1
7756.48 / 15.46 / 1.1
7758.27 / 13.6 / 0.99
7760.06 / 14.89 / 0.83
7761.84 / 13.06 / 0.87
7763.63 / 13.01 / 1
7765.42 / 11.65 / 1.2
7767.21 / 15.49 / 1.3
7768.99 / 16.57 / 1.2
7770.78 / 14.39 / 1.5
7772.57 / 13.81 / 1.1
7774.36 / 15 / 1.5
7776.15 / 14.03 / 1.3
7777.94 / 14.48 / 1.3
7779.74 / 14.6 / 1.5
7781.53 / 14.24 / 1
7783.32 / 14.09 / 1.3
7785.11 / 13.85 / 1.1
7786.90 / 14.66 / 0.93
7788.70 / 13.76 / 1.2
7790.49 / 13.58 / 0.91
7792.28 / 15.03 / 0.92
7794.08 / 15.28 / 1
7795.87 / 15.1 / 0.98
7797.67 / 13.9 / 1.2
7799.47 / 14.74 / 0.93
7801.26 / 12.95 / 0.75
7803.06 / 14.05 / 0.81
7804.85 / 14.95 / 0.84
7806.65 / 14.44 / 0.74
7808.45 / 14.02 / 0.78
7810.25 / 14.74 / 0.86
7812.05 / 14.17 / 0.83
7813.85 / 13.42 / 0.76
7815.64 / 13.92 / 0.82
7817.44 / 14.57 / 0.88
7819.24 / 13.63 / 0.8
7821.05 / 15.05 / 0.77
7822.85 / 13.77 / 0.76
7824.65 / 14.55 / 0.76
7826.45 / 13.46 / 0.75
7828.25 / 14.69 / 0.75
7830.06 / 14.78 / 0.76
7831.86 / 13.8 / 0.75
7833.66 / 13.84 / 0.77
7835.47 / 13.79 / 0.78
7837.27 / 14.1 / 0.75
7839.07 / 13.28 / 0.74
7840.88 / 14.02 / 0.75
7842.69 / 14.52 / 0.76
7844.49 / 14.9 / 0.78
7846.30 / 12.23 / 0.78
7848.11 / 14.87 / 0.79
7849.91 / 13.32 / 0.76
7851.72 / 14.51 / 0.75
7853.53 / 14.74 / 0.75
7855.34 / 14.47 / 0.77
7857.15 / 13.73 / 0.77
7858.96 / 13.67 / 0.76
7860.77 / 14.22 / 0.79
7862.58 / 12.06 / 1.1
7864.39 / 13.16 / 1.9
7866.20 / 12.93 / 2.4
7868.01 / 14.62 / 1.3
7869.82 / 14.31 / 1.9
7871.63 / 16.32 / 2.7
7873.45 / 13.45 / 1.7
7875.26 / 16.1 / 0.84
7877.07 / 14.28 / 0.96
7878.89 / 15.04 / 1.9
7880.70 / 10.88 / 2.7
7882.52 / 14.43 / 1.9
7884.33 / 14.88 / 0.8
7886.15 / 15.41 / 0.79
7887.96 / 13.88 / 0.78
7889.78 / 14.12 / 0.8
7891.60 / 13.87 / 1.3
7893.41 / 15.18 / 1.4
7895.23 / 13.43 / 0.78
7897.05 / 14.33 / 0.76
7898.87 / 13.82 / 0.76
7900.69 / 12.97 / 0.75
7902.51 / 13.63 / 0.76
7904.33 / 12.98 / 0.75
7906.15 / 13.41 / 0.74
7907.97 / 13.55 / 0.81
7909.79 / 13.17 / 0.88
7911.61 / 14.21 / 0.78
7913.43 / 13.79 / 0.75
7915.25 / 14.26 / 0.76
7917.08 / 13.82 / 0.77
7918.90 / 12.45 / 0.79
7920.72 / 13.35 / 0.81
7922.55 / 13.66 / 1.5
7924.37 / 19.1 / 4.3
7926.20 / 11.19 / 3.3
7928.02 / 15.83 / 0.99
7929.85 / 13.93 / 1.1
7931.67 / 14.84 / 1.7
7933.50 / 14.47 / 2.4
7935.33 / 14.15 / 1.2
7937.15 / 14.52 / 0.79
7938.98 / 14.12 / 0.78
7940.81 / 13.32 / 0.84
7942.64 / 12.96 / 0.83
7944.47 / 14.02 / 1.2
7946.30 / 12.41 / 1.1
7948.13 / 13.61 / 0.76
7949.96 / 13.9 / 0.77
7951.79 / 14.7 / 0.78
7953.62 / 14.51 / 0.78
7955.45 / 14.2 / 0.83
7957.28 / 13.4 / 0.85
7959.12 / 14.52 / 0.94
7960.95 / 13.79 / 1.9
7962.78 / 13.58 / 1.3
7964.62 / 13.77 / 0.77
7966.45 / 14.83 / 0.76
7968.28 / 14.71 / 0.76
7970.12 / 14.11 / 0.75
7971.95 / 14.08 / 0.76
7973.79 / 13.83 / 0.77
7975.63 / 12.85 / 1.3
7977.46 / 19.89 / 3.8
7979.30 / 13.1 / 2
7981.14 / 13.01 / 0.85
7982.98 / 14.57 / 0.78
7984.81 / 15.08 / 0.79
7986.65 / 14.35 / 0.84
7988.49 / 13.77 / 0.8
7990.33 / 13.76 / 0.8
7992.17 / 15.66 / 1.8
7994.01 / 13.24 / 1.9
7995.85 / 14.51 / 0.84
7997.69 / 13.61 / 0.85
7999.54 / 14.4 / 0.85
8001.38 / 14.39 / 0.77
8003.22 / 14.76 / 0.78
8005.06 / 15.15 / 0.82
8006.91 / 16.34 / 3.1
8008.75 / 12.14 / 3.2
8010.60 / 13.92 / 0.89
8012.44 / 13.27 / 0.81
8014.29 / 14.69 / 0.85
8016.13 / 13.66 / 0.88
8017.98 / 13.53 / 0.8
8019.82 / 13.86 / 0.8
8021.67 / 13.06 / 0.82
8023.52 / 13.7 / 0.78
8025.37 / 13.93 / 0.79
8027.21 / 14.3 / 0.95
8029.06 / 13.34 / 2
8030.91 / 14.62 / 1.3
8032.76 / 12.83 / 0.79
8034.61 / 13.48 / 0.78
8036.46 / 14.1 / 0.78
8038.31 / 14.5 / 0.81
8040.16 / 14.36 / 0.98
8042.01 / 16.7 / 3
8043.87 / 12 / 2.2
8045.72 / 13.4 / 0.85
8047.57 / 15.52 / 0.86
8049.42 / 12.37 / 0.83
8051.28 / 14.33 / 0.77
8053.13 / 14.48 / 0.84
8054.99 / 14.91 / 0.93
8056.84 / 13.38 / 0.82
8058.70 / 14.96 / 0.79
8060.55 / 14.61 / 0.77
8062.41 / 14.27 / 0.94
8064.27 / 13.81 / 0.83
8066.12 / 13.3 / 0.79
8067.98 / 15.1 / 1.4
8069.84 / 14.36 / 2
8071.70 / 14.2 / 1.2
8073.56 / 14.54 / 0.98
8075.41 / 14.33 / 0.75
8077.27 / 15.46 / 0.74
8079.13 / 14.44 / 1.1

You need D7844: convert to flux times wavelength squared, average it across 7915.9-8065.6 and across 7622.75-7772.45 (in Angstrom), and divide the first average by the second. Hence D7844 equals 1.1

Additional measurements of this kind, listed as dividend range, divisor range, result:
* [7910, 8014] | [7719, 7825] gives 1.04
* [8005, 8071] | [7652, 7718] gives 1.13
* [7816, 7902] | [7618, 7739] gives 1.07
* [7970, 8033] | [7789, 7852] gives 1.05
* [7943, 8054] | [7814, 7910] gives 1.04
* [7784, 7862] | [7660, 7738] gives 1.07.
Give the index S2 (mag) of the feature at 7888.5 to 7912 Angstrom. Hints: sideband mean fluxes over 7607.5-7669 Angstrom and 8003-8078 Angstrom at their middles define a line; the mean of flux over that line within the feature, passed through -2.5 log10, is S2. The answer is 0.02 mag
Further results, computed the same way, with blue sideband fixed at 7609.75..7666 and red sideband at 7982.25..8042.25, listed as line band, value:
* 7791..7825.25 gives -0.024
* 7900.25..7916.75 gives 0.039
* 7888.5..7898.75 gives -0.006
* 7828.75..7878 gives -0.004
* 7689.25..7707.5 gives 0.031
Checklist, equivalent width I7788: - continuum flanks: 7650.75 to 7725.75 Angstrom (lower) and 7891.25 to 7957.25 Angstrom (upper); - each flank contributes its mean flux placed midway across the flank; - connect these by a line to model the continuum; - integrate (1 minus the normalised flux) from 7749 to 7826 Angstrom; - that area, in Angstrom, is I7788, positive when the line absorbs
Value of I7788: -3.3 Angstrom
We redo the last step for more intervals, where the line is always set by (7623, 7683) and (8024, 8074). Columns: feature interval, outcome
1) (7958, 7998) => -0.60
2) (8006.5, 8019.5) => 0.25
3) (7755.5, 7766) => 0.22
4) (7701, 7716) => 0.65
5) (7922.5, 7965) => -0.12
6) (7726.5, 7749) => -0.85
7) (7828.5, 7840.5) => 0.04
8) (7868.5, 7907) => -0.24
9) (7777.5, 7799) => -0.59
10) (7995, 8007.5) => -0.52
